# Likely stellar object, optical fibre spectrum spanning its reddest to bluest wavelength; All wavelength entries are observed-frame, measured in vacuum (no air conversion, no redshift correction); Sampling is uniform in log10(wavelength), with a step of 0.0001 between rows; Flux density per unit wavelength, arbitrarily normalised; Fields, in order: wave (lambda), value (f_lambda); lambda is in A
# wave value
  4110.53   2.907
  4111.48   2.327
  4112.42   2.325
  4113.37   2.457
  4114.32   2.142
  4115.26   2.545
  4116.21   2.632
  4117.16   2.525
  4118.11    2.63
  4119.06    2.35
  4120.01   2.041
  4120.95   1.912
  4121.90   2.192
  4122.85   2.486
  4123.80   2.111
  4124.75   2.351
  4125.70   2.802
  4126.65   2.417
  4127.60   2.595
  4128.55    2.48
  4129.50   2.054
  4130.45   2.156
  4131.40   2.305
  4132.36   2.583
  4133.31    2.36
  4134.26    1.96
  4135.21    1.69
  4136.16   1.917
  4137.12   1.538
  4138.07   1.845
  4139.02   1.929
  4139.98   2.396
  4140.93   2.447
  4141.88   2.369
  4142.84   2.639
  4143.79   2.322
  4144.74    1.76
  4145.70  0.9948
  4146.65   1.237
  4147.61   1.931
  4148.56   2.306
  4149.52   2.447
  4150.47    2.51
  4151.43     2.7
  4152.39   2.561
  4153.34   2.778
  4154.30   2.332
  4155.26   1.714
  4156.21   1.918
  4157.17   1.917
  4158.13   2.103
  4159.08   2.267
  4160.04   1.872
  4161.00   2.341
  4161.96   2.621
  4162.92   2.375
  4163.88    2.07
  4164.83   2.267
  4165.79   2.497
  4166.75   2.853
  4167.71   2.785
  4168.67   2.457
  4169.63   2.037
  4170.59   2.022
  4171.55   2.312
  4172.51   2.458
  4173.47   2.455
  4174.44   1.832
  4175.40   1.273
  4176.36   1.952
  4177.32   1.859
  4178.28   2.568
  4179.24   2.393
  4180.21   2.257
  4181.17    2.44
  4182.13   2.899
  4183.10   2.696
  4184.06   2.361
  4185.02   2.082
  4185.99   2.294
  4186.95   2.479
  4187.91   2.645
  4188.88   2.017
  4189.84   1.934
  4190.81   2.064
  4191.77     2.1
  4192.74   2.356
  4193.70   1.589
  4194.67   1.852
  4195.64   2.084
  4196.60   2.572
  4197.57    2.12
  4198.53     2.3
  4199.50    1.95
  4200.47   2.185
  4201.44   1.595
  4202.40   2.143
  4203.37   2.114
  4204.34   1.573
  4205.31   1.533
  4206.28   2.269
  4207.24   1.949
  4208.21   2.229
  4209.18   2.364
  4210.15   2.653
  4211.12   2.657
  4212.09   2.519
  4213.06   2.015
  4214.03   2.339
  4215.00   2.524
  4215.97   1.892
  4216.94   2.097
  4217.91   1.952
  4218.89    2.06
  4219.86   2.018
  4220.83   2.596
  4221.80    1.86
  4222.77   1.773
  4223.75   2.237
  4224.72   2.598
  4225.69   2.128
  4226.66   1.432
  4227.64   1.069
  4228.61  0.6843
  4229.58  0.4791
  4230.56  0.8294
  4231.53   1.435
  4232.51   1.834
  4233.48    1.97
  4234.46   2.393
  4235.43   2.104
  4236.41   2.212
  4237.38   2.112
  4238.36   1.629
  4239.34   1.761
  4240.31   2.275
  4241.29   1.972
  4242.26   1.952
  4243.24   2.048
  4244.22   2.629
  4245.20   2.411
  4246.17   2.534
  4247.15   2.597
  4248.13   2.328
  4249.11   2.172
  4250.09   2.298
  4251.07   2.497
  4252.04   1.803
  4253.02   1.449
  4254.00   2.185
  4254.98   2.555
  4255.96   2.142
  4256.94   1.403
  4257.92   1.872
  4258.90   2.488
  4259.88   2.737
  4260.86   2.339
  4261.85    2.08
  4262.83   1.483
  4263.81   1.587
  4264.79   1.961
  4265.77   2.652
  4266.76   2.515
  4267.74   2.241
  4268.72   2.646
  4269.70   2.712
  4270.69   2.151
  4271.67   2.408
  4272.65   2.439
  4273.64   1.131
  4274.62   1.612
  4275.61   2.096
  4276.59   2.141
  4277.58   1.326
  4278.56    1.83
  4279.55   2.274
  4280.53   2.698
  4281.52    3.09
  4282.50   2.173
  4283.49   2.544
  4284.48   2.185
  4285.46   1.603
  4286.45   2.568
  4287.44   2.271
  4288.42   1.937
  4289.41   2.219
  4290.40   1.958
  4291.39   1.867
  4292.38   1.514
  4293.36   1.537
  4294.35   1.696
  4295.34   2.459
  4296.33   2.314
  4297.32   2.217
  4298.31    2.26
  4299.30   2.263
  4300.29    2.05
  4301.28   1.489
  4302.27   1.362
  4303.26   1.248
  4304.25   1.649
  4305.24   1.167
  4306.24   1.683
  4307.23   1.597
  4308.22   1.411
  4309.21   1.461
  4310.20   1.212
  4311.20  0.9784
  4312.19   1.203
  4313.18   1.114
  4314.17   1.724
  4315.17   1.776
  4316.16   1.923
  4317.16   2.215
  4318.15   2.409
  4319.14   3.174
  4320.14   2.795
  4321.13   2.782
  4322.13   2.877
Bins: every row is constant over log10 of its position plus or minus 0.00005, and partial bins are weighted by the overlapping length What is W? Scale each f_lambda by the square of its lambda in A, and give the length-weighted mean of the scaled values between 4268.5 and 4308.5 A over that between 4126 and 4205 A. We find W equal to 1.0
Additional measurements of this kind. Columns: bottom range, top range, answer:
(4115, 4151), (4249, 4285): 1.05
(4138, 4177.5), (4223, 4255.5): 0.93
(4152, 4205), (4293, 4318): 0.81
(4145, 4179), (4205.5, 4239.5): 0.92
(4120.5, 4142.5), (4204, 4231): 0.91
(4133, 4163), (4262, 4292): 1.07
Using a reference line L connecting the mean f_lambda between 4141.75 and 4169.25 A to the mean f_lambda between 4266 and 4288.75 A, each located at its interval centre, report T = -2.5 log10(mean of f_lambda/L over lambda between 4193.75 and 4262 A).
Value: 0.09 mag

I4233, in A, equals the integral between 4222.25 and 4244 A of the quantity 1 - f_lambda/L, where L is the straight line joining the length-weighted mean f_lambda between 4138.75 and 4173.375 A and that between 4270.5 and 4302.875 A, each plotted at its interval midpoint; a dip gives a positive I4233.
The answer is 3.5 A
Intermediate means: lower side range 2.24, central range 1.78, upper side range 2.05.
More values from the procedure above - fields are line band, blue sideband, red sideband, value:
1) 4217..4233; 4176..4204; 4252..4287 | 3.5 A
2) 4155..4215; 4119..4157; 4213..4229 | -4.3 A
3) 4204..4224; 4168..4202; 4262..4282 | 0.2 A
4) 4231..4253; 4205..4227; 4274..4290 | 0.5 A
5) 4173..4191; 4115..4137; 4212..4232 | -2.0 A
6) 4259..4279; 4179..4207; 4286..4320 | -1.8 A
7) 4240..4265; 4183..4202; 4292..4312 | -3.4 A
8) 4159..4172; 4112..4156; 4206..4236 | -1.3 A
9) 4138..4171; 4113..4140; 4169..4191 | 0.3 A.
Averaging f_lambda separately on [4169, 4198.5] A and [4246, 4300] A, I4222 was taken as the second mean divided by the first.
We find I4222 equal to 1.0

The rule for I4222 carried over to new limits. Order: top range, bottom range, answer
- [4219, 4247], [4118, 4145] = 0.85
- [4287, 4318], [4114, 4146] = 0.78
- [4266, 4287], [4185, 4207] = 1.06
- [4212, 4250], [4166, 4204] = 0.90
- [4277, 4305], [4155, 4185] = 0.89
